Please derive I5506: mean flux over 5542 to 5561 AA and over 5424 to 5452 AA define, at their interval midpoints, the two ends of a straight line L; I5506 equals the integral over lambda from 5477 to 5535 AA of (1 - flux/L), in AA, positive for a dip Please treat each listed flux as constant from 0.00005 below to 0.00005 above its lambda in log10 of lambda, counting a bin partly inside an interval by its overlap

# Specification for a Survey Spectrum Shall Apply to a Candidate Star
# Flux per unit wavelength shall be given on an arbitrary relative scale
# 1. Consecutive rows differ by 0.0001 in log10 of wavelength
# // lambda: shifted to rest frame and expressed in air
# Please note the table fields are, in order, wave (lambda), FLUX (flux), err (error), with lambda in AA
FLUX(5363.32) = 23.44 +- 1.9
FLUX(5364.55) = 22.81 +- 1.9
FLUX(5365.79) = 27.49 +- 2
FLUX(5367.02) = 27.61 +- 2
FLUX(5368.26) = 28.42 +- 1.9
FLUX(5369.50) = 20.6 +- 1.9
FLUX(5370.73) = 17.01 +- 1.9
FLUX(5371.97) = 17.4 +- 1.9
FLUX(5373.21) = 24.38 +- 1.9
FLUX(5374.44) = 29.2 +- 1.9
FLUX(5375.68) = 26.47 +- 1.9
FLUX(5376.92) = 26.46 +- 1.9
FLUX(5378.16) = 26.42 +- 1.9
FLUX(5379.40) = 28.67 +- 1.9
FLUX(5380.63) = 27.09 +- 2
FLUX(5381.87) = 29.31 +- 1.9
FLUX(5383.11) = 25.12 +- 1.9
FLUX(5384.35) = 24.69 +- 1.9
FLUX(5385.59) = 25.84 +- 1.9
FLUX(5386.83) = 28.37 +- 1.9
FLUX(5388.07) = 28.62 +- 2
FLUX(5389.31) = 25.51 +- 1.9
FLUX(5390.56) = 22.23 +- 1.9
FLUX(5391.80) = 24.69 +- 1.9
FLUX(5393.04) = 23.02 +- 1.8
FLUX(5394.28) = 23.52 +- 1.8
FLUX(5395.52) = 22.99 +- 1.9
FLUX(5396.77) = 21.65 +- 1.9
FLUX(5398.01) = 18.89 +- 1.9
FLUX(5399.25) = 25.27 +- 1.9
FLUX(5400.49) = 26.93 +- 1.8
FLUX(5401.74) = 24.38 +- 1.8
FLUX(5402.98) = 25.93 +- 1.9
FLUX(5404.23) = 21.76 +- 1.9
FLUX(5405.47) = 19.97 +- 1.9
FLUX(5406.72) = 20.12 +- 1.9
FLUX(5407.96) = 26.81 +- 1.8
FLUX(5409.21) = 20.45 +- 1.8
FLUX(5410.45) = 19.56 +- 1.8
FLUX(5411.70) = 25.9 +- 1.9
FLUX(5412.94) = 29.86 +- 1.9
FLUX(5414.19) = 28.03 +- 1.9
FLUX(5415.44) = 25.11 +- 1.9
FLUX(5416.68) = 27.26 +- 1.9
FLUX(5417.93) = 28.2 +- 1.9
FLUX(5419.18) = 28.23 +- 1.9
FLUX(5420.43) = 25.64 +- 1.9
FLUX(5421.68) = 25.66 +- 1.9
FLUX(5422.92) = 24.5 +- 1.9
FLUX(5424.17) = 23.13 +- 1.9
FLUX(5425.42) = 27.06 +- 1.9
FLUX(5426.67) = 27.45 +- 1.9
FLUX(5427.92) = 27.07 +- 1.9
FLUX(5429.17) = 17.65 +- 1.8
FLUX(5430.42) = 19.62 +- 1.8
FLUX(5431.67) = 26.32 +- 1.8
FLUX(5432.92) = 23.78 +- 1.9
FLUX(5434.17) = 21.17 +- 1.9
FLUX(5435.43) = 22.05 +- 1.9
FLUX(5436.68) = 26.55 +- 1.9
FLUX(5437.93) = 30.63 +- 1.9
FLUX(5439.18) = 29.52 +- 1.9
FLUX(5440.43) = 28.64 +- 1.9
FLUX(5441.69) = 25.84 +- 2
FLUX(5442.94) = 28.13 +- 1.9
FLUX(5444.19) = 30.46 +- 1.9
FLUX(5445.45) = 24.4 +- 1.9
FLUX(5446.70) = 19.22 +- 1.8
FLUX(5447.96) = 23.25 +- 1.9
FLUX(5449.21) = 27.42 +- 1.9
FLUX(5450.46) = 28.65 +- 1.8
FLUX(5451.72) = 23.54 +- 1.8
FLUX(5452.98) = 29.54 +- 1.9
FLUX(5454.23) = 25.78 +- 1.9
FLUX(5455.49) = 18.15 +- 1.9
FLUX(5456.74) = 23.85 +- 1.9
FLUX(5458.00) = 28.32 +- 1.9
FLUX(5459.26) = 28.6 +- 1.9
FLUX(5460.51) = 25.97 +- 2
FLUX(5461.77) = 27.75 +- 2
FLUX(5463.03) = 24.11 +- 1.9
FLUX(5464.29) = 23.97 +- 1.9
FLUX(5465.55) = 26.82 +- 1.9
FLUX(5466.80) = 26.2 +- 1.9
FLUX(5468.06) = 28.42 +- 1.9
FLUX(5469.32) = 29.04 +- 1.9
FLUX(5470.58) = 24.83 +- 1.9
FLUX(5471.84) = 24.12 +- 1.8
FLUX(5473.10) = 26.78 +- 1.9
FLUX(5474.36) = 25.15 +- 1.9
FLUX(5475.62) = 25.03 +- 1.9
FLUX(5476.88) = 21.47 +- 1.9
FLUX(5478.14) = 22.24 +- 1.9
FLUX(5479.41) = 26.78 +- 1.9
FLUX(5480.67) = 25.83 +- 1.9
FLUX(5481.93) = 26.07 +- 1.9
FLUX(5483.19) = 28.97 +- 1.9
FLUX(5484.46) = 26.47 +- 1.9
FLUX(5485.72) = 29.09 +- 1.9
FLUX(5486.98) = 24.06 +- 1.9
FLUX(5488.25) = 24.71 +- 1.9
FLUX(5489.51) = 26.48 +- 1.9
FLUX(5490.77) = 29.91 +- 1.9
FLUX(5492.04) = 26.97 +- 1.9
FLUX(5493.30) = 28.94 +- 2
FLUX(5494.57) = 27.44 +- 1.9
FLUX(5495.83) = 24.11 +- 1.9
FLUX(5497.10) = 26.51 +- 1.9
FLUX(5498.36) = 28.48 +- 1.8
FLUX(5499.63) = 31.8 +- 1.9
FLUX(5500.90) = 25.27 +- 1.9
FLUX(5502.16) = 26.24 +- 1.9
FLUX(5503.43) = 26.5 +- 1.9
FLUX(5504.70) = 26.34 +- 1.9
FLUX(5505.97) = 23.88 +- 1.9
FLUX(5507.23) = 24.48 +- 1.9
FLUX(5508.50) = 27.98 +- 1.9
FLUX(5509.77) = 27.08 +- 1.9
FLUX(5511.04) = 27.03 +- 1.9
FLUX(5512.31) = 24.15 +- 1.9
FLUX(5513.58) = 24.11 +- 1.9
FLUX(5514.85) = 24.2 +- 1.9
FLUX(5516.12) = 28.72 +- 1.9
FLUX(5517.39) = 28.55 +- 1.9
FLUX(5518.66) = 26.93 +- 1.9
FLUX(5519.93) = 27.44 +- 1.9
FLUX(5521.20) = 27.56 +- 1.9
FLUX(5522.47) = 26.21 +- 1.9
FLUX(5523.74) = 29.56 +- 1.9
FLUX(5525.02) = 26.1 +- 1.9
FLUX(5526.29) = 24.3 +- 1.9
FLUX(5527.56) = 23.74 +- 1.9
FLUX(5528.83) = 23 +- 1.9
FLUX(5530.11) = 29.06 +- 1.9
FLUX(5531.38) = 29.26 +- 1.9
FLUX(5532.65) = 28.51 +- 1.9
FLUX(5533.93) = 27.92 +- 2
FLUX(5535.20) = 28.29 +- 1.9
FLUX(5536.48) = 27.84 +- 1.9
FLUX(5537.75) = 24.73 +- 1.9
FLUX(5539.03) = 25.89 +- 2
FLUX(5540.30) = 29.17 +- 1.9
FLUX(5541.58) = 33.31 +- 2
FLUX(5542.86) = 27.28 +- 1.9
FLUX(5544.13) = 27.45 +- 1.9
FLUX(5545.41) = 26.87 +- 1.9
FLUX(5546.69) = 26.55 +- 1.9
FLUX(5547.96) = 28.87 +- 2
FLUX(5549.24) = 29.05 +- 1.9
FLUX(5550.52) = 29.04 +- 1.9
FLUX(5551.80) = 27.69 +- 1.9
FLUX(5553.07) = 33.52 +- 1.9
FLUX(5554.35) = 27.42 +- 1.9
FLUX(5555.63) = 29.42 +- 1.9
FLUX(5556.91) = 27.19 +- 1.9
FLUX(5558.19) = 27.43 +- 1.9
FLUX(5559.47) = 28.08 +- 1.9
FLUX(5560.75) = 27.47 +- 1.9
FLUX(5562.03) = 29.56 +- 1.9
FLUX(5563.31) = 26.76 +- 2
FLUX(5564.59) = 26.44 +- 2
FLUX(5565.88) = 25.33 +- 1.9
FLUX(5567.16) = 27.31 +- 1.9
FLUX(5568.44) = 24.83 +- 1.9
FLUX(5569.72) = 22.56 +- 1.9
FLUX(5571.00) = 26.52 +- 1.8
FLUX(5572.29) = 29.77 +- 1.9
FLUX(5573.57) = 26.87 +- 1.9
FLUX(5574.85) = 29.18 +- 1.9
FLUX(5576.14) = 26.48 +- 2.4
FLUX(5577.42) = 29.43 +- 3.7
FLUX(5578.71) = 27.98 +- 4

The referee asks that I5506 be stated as 1.1 AA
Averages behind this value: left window 25.3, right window 28.3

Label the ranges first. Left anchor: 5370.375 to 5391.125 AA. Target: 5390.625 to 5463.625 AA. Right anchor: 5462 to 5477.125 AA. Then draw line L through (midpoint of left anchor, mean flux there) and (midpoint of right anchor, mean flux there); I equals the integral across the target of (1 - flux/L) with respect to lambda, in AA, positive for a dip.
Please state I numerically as 1.91 AA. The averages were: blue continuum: 25.6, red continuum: 25.7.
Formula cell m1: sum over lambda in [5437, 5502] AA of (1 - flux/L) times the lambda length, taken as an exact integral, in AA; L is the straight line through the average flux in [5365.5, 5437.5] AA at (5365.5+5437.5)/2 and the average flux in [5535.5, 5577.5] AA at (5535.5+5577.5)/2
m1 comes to -0.80 AA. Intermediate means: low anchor 24.7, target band 26.4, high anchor 27.7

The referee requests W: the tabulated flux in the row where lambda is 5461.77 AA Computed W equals 27.75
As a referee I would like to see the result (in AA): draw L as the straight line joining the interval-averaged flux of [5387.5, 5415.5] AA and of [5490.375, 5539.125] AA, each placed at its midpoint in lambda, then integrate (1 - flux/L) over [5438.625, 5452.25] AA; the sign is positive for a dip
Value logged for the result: -0.7 AA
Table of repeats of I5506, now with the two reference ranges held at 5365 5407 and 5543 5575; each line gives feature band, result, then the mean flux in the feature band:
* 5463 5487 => 0.3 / 25.9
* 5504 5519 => 0.4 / 26.1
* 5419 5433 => 0.4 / 24.6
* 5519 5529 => 0.3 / 26.2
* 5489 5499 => -0.3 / 27.4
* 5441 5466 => 0.1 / 25.7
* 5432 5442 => -0.2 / 26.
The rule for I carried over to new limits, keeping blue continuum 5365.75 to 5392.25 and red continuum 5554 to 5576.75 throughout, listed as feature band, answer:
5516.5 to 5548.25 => -0.6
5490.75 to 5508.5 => -0.2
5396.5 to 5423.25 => 1.2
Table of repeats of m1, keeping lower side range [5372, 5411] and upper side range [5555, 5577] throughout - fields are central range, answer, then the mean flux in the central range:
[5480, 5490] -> -0.20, 26.5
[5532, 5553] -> -1.08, 28.2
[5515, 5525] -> -0.42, 27.6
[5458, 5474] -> -0.49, 26.4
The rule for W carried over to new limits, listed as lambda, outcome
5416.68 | 27.26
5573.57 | 26.87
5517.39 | 28.55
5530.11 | 29.06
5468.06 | 28.42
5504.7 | 26.34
